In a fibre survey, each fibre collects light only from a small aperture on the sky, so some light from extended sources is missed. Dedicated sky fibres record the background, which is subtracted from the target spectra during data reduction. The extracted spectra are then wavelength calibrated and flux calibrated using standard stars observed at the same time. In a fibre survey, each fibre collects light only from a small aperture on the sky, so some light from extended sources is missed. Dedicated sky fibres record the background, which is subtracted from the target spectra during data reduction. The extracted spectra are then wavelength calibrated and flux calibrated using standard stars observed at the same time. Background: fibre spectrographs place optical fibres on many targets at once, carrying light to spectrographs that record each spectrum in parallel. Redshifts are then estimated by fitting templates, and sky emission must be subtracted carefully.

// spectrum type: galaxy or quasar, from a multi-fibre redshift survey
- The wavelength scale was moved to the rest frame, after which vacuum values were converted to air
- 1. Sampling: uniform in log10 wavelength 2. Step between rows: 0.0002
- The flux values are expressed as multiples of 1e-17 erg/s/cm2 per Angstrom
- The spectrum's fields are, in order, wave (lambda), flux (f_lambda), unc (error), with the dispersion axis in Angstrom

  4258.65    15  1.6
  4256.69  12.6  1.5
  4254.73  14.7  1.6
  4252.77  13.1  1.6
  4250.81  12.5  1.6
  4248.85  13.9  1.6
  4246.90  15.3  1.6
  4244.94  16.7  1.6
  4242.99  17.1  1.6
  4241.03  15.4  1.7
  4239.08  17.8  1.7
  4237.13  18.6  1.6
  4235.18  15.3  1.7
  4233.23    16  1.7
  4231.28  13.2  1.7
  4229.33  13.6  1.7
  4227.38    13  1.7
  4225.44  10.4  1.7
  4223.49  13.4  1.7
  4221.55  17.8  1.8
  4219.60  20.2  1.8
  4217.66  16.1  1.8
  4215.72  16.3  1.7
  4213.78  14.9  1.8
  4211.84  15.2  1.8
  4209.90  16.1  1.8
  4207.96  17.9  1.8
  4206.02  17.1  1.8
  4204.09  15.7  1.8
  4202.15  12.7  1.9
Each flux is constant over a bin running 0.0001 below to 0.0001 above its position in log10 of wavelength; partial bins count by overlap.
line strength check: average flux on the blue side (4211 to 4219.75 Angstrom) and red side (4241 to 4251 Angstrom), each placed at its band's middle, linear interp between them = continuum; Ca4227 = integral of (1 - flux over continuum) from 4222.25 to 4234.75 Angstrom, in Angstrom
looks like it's 1.9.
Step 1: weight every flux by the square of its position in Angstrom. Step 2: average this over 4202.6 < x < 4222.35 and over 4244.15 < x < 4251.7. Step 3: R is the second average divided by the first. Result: 0.89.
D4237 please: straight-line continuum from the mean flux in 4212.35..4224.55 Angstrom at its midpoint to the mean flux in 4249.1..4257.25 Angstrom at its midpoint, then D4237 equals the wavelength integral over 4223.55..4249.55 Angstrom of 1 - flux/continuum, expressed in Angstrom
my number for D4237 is -0.6 Angstrom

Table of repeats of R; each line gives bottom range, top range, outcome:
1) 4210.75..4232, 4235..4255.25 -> 1.05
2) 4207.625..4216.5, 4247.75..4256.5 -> 0.86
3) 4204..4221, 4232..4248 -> 1.00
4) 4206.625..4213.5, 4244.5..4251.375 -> 0.91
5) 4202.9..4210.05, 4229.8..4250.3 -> 0.96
